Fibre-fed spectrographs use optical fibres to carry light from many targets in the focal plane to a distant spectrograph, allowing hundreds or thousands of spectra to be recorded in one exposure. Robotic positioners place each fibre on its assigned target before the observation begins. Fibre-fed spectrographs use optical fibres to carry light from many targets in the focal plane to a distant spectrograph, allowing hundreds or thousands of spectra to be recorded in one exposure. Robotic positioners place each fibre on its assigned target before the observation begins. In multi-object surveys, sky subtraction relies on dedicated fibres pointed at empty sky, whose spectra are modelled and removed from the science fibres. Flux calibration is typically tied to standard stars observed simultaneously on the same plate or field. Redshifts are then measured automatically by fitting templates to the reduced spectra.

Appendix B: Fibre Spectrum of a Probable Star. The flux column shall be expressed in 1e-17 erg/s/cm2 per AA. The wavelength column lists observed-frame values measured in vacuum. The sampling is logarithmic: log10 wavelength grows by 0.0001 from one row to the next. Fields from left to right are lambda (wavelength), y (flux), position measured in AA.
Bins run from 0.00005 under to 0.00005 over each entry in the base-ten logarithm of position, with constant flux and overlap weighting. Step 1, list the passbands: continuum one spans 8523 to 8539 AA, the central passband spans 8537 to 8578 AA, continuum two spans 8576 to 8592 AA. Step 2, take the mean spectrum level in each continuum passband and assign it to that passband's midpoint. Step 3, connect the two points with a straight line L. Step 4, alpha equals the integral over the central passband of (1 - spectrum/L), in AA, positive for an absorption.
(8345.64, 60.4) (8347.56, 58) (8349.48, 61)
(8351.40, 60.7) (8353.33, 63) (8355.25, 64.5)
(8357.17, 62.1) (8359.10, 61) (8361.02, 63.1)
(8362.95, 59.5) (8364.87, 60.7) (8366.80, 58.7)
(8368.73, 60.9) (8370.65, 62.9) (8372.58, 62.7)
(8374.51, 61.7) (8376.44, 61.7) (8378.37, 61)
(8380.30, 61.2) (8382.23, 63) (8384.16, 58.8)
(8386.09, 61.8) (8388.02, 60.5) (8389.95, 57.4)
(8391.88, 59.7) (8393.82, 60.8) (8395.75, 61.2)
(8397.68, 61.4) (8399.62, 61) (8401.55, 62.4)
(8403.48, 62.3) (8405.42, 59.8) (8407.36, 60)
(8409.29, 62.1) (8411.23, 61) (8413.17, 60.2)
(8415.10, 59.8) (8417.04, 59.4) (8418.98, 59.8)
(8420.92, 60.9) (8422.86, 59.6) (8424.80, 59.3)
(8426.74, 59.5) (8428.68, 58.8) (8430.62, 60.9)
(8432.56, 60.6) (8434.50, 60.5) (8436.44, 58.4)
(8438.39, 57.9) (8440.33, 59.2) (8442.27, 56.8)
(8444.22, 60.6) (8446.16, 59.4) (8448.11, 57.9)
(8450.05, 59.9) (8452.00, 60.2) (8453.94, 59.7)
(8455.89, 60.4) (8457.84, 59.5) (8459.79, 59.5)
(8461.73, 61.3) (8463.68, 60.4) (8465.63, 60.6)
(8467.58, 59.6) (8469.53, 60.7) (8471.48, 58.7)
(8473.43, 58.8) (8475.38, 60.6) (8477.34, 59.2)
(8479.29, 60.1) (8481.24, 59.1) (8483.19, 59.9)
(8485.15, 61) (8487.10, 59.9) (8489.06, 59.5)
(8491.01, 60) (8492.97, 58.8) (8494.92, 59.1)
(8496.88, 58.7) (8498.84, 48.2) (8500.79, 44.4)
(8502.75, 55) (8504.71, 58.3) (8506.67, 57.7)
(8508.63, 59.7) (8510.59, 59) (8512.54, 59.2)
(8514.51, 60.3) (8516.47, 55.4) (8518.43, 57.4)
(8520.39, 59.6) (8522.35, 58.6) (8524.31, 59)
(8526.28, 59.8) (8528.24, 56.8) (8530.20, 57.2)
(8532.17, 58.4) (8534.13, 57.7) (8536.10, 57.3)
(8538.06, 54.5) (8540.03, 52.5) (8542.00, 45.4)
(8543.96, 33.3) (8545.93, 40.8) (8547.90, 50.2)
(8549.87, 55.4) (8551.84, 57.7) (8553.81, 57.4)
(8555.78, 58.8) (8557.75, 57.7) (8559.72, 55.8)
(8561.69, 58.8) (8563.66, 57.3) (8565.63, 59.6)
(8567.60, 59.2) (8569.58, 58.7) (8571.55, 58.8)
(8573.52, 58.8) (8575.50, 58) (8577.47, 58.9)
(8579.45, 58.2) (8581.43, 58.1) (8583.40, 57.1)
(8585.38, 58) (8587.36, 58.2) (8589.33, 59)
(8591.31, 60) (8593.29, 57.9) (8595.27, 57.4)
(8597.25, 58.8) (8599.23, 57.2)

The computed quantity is 2.4 AA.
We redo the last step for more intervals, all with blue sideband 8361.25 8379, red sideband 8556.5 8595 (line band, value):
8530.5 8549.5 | 2.70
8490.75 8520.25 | 1.26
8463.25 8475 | -0.01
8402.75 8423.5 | 0.04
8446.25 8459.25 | 0.09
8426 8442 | 0.24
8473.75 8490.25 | -0.07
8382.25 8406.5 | 0.05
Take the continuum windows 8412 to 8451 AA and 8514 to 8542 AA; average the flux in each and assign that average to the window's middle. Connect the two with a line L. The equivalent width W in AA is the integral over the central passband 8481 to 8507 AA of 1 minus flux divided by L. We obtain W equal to 0.4 AA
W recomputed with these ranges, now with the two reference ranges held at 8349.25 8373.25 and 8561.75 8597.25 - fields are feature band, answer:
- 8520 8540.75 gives 0.62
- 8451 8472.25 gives 0.03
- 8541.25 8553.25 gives 2.32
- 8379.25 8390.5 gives 0.13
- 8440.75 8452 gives 0.25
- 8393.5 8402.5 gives -0.05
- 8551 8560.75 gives 0.22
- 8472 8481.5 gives 0.06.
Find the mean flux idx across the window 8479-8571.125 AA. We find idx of 56.3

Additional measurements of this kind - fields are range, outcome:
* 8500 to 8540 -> 57.2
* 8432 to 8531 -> 58.7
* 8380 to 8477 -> 60.1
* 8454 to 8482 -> 59.9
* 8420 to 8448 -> 59.4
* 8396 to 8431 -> 60.5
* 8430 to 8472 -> 59.7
